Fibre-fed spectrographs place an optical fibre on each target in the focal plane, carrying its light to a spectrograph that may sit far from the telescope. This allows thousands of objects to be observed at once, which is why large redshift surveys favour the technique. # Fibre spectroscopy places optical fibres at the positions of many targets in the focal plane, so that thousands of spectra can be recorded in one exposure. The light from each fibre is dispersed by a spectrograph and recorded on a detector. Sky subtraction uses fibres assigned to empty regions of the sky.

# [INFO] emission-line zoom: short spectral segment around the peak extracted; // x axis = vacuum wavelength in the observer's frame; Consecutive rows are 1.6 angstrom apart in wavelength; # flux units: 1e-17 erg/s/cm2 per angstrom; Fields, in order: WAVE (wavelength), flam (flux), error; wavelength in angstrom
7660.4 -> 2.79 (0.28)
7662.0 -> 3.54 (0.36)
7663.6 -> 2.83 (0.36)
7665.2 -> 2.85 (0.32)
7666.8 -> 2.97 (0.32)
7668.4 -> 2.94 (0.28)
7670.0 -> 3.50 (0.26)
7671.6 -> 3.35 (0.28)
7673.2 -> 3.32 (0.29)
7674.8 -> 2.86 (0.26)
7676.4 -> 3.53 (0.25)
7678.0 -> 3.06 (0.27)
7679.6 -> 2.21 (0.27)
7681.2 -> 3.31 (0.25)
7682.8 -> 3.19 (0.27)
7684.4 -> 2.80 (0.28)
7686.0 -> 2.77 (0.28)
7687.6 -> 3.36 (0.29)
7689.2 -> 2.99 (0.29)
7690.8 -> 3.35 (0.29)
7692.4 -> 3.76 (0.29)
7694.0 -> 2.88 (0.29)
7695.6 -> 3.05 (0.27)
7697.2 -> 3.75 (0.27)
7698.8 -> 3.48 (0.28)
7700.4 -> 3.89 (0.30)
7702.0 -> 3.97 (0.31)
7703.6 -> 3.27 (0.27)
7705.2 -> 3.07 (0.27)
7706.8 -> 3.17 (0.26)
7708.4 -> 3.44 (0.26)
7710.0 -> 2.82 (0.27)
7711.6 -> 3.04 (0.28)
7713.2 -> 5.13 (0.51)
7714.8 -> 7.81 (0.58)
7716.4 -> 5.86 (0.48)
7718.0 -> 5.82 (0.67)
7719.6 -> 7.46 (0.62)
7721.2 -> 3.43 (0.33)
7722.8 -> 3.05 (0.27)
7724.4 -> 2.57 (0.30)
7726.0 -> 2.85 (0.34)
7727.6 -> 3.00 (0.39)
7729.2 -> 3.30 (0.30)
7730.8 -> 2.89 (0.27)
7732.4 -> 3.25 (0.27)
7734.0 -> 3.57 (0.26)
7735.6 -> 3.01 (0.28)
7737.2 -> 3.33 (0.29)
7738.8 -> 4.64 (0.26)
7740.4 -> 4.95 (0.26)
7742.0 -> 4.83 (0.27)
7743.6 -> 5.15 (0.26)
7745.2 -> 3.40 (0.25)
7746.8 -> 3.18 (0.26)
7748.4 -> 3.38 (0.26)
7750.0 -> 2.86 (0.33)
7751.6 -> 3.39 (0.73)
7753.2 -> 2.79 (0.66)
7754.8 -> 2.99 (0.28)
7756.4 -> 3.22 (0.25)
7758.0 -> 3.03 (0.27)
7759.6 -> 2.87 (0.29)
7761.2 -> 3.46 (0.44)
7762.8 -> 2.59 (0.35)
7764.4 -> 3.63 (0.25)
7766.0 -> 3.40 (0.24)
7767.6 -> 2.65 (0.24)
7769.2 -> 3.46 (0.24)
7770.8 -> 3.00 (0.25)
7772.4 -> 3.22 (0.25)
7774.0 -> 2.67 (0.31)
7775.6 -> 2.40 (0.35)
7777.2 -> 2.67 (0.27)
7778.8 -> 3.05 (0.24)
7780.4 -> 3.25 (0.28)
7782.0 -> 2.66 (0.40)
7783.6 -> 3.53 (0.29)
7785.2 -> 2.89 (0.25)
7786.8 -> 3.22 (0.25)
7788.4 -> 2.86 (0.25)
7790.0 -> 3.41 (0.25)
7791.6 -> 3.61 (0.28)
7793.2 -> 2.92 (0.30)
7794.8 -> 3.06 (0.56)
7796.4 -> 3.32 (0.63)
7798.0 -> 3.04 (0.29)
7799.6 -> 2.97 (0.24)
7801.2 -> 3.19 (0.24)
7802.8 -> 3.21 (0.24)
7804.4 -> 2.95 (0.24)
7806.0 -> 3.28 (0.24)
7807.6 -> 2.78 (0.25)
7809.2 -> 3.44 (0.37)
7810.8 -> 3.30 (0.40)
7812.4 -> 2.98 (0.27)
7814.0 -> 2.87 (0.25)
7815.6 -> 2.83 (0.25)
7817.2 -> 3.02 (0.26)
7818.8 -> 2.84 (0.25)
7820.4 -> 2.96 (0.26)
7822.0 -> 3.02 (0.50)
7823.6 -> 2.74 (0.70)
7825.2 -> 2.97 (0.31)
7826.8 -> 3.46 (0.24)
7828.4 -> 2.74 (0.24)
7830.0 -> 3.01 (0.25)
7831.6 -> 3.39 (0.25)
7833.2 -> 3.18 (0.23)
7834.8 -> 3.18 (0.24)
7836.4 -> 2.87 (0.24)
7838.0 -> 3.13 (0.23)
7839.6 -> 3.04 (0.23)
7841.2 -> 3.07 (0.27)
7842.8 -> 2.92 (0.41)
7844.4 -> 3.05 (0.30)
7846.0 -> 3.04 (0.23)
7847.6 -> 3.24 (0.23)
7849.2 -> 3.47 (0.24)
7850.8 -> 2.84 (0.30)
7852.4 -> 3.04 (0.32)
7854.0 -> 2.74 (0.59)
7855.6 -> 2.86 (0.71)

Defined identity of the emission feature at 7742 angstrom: [N II] 6583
